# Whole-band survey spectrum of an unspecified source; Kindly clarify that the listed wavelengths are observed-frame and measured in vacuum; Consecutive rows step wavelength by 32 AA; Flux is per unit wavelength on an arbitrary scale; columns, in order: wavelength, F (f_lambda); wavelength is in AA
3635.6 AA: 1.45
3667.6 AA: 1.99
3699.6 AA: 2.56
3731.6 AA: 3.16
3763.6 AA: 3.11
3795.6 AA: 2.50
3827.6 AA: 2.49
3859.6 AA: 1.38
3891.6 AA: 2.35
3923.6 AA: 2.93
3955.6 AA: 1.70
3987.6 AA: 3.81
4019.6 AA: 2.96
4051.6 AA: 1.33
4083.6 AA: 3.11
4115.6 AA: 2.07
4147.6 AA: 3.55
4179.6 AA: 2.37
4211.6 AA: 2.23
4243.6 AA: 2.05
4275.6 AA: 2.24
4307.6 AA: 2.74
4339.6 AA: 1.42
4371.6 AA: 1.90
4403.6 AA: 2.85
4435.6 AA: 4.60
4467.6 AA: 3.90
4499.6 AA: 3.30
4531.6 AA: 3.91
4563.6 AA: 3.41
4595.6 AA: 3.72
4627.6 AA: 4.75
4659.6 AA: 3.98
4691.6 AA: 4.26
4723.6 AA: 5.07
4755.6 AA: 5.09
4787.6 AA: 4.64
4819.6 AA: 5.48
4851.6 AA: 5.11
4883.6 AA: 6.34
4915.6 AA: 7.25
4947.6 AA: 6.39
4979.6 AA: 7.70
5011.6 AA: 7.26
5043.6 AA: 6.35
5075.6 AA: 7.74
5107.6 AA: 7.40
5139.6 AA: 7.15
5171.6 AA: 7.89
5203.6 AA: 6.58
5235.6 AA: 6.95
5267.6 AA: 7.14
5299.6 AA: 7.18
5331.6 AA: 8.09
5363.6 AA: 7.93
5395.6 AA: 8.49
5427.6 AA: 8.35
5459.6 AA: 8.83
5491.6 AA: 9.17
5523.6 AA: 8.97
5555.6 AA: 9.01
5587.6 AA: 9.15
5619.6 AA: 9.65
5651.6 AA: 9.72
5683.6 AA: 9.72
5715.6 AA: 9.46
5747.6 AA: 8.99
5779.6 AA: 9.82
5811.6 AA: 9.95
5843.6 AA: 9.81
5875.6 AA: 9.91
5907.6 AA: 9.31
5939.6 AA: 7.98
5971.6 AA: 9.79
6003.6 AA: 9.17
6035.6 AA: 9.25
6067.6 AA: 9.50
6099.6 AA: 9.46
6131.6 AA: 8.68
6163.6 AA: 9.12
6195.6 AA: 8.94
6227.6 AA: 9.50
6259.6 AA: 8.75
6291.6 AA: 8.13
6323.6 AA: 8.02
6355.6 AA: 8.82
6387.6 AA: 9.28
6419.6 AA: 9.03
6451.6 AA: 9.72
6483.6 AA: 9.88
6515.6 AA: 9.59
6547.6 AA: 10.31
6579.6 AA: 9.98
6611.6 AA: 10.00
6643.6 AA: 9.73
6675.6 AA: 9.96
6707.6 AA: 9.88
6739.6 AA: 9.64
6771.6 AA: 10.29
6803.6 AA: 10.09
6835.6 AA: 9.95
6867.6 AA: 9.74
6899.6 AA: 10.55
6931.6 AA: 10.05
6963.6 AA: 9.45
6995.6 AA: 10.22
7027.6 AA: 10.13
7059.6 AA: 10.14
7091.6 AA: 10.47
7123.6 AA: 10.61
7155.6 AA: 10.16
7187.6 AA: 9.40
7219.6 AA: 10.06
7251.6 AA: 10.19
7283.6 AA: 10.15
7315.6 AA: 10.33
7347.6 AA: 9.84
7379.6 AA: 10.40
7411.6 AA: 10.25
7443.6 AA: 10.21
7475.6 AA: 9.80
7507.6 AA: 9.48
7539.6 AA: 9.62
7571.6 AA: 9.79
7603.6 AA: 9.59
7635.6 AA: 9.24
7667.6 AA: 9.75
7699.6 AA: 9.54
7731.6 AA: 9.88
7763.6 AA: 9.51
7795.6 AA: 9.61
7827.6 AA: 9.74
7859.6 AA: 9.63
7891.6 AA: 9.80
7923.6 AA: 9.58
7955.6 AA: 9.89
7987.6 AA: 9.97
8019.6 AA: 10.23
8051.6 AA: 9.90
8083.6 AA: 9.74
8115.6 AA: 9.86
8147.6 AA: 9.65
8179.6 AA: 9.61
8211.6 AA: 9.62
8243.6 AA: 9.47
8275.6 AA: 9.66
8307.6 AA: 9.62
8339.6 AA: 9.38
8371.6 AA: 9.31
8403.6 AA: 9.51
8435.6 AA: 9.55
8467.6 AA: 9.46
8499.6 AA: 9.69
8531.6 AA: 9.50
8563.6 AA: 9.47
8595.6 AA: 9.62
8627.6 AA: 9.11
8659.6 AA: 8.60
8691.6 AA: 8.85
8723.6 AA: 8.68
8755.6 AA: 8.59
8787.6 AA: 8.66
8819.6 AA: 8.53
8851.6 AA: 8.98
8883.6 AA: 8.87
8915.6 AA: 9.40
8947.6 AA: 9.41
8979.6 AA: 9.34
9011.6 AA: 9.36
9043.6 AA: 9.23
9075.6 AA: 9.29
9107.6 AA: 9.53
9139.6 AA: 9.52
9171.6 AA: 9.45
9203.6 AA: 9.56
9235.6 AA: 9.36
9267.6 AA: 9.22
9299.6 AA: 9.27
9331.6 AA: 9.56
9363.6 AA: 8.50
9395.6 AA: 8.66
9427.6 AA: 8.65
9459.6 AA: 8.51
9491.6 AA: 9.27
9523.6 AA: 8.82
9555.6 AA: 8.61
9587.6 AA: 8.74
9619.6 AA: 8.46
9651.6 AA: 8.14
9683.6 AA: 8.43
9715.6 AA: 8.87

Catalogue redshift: 0.22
